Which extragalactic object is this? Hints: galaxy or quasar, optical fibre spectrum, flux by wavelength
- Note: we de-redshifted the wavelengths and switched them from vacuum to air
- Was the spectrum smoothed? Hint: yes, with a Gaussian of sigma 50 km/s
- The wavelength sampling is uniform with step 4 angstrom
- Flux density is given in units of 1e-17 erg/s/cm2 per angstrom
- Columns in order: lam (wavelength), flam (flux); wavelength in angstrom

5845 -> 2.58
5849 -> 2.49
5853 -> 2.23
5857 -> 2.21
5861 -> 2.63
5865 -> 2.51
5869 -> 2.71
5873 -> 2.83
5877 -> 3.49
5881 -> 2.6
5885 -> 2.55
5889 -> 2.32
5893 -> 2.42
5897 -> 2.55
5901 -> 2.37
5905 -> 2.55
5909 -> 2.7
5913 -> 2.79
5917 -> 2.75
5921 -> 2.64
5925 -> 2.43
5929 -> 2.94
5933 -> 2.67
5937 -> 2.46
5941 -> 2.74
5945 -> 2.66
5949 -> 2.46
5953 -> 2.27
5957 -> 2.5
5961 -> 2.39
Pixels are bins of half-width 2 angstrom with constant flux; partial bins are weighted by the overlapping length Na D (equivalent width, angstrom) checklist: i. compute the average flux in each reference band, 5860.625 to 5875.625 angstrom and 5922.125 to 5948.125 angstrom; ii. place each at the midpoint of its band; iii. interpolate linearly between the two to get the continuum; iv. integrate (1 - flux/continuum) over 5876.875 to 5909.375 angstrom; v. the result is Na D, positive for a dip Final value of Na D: 1.5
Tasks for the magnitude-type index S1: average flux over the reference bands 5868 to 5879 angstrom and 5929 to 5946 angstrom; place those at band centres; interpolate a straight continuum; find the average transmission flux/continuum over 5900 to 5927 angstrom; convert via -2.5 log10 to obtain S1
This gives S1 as 0.077 mag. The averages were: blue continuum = 3.04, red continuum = 2.67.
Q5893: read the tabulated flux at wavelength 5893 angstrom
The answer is 2.42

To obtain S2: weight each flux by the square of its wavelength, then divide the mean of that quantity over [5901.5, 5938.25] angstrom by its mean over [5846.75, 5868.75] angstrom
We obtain 1.11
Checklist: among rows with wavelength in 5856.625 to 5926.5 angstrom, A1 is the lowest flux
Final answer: 2.21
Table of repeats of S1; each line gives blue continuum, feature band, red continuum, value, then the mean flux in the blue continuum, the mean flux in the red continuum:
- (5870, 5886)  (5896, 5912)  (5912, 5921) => 0.09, 2.88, 2.74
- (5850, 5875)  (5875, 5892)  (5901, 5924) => -0.06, 2.52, 2.65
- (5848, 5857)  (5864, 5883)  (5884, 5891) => -0.20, 2.31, 2.42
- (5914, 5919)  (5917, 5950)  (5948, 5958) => -0.02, 2.76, 2.4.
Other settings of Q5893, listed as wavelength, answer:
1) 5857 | 2.21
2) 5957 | 2.5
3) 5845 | 2.58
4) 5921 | 2.64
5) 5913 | 2.79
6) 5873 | 2.83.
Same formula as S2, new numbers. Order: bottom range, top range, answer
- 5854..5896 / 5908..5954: 1.03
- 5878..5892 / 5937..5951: 1.04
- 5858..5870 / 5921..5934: 1.06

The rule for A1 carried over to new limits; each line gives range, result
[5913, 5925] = 2.43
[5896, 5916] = 2.37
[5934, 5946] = 2.46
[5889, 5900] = 2.32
